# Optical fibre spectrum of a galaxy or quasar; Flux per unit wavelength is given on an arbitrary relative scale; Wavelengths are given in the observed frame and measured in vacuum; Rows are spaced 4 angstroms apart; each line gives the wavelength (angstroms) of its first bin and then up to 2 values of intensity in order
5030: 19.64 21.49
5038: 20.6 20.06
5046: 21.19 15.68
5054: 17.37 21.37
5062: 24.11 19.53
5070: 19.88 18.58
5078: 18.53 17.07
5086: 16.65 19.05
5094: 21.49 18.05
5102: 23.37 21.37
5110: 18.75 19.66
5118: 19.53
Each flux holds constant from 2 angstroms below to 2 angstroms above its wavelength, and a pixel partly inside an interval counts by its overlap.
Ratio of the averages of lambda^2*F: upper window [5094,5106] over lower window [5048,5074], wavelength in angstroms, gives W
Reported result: 1.09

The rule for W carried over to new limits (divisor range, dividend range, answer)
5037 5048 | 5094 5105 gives 1.04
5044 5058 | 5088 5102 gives 1.10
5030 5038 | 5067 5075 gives 0.94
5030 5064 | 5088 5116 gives 1.02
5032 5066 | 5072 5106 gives 0.97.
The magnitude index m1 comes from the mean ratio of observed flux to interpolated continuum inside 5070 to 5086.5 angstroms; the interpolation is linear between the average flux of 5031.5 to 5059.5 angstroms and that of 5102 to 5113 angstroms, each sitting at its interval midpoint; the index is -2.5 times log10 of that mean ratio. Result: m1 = 0.12 mag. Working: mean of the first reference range 19.6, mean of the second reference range 20.6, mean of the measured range 18.1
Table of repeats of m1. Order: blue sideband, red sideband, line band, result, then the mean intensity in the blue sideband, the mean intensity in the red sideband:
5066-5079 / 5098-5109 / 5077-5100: 0.10 mag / 19.1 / 21.3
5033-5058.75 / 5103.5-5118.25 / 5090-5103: -0.03 mag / 19.5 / 20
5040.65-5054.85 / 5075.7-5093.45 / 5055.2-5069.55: -0.15 mag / 18.6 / 18.1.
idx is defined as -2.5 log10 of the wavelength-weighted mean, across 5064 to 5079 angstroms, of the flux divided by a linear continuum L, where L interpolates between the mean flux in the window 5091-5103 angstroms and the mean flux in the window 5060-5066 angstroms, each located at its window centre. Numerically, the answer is 0.15 mag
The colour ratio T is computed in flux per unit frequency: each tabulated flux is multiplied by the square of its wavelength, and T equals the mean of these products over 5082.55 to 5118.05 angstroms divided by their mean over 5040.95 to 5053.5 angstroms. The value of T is 1.1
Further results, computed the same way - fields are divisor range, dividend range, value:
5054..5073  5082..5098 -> 0.91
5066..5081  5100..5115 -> 1.12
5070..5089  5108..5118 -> 1.08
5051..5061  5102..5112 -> 1.09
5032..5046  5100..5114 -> 1.04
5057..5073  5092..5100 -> 0.95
